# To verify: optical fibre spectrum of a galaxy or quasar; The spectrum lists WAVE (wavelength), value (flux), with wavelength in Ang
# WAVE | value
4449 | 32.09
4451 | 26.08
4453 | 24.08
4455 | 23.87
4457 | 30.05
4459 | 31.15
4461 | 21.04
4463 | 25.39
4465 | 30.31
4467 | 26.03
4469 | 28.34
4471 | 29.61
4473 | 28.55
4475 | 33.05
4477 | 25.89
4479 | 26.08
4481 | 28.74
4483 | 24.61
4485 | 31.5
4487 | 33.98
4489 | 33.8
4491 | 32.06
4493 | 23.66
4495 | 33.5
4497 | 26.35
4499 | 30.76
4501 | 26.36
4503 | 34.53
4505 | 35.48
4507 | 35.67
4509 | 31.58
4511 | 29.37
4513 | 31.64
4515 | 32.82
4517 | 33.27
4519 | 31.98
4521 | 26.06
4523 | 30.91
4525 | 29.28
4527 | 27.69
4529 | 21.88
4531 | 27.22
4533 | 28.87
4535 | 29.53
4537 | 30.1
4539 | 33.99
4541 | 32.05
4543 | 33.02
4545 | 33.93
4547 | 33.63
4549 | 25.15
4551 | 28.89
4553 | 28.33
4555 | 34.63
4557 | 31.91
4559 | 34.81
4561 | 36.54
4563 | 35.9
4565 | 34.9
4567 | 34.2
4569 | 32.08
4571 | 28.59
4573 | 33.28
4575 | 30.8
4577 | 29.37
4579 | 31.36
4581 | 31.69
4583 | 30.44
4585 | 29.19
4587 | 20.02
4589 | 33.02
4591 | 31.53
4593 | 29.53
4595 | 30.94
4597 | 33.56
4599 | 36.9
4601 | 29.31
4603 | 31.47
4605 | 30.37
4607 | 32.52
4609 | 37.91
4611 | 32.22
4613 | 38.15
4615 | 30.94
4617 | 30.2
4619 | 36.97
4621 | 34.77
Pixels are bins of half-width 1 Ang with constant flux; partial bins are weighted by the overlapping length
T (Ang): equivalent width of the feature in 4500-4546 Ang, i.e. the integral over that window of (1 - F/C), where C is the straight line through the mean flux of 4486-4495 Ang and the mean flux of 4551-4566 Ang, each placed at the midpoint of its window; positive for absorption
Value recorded 2.2 Ang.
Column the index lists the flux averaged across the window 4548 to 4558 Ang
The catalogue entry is 29.8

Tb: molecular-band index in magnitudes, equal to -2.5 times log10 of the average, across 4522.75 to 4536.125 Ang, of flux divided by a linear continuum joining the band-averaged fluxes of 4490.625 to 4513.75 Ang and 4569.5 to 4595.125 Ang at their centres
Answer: 0.10 mag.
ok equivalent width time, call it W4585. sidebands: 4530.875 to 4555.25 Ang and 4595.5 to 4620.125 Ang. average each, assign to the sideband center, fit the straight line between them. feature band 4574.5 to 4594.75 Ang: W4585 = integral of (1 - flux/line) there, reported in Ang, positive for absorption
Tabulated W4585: 1.7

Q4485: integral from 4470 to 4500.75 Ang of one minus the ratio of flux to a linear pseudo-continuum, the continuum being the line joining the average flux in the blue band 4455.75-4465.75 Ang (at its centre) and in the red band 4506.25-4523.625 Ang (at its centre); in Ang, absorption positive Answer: -0.17 Ang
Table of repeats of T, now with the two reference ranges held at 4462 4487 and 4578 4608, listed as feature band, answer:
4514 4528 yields -0.45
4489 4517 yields -2.18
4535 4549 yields -1.06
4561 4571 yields -1.22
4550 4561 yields -0.77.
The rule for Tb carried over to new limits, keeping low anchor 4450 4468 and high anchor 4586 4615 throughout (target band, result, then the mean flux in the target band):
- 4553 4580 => -0.075 mag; 32.8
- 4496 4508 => -0.124 mag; 31.5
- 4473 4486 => -0.043 mag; 28.3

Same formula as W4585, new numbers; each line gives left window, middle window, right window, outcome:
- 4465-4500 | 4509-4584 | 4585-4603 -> -2.7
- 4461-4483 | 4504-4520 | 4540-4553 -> -1.8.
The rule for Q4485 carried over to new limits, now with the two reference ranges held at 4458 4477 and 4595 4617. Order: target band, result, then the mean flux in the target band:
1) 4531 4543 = -0.1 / 30.8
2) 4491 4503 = 0.1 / 29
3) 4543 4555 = 0.1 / 30.6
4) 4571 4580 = 0.3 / 30.9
